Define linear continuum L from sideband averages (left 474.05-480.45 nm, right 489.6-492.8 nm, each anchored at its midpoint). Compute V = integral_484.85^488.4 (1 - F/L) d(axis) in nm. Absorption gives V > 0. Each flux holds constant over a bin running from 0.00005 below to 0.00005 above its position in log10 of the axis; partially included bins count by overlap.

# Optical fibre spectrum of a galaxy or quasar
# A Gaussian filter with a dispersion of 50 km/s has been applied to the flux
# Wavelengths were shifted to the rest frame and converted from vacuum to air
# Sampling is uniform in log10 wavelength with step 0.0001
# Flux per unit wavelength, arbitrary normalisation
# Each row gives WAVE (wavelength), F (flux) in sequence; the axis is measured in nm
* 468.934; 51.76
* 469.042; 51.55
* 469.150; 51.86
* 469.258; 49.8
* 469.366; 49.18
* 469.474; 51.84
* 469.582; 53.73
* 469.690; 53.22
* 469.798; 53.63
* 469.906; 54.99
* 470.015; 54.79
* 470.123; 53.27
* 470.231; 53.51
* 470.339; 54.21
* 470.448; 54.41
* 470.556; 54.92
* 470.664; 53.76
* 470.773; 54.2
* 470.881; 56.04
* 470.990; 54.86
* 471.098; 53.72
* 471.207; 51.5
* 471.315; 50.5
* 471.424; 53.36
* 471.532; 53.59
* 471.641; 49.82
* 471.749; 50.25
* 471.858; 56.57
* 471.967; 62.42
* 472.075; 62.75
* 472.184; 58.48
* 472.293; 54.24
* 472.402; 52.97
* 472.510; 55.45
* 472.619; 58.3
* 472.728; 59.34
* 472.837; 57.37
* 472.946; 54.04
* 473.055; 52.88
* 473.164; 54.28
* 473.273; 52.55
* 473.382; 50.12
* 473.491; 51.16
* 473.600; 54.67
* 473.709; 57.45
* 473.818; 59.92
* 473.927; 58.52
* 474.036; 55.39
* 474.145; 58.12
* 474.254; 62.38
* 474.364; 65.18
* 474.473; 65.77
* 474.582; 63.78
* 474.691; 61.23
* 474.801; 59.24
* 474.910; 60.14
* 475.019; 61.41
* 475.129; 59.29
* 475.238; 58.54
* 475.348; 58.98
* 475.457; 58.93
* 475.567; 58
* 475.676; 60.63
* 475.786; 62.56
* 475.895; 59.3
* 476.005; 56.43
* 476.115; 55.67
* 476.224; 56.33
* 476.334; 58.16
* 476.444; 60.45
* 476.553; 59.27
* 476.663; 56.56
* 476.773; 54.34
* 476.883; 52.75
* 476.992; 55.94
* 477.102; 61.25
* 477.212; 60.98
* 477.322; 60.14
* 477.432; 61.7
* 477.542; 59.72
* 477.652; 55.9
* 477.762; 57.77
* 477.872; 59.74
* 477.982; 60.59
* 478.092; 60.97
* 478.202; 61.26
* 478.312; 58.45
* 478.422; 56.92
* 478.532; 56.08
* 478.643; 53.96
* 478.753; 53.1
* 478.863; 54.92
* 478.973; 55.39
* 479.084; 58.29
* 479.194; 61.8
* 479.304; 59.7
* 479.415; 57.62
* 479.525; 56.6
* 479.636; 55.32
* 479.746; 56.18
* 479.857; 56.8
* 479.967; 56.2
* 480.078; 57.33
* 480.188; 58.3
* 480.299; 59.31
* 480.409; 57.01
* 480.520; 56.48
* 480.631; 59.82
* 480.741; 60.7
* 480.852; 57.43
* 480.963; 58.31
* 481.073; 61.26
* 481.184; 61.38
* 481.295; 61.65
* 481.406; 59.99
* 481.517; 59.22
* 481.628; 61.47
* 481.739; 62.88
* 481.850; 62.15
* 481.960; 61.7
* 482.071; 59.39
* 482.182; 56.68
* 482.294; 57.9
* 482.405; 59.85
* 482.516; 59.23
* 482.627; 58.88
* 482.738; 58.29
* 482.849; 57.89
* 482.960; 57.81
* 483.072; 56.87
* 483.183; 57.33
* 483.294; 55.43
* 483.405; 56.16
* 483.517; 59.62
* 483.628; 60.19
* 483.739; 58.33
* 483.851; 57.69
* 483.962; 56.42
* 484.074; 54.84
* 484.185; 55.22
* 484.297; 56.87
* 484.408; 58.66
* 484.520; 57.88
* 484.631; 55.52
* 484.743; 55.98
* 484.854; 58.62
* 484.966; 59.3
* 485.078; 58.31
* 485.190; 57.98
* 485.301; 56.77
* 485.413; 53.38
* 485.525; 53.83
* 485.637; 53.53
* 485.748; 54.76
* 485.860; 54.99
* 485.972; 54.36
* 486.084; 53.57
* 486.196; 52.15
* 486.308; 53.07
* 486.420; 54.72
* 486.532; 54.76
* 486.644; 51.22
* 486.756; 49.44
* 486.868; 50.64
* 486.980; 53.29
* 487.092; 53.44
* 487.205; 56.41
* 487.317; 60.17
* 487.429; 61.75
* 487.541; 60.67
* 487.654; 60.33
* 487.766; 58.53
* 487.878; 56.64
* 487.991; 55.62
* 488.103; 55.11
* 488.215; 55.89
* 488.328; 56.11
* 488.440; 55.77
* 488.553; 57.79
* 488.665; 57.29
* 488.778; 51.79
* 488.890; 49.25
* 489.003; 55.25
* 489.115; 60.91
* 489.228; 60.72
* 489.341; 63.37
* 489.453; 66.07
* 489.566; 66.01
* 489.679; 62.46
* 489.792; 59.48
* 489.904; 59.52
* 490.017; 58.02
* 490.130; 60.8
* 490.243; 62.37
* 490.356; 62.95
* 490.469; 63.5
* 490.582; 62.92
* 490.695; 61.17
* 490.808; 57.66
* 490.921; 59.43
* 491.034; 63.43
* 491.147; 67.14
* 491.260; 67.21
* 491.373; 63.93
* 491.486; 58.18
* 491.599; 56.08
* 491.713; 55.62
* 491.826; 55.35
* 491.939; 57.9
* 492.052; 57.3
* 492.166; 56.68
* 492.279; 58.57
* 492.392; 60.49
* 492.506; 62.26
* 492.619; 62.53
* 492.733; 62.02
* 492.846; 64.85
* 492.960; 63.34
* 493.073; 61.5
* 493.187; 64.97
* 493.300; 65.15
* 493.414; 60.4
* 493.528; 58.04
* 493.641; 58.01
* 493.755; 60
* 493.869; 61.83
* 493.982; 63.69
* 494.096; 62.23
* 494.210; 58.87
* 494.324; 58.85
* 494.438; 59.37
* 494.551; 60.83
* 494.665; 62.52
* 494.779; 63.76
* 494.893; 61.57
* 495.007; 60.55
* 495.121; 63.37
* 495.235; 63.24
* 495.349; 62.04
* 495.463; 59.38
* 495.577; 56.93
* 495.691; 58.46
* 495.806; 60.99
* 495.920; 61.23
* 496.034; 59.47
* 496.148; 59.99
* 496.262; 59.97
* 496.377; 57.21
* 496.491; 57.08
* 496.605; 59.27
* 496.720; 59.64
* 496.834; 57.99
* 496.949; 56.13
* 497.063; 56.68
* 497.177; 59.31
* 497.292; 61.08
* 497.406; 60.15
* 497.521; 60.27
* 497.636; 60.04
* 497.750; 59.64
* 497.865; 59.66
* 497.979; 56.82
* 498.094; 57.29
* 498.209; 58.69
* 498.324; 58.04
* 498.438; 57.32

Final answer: 0.26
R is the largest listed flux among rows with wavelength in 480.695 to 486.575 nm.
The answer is 62.88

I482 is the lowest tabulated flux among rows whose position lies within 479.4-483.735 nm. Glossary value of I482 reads 55.32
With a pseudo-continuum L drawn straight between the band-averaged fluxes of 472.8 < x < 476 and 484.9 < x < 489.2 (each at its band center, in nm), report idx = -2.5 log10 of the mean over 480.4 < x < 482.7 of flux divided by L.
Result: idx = -0.06 mag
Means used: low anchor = 58.3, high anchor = 55.5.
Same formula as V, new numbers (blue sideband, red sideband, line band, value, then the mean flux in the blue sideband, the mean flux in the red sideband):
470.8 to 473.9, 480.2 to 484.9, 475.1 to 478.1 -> -0.11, 55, 58.5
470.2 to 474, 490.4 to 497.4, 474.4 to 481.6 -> -0.28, 54.9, 60.5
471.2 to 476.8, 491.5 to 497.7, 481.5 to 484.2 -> 0.00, 57.4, 60.1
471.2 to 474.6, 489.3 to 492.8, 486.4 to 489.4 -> 0.20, 56.3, 61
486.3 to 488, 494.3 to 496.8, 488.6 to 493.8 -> -0.23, 55.7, 60.3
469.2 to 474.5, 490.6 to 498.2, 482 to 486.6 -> 0.10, 55.1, 60.3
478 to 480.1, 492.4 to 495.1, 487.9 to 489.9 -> 0.07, 57.3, 61.6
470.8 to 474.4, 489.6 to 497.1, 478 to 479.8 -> -0.01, 55.6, 60.5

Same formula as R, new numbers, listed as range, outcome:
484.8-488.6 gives 61.75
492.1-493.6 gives 65.15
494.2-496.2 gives 63.76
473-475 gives 65.77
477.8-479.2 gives 61.8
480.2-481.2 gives 61.38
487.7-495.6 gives 67.21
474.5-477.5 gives 63.78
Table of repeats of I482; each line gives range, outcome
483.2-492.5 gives 49.25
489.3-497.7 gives 55.35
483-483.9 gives 55.43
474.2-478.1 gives 52.75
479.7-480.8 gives 56.18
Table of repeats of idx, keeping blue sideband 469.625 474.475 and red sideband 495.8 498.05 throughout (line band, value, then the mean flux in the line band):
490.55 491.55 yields -0.074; 62.3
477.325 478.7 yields -0.044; 58.6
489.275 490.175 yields -0.071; 62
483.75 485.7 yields 0.014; 56.6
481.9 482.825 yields -0.039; 59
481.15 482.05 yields -0.081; 61.2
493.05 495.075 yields -0.046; 61.2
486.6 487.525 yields 0.053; 54.9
